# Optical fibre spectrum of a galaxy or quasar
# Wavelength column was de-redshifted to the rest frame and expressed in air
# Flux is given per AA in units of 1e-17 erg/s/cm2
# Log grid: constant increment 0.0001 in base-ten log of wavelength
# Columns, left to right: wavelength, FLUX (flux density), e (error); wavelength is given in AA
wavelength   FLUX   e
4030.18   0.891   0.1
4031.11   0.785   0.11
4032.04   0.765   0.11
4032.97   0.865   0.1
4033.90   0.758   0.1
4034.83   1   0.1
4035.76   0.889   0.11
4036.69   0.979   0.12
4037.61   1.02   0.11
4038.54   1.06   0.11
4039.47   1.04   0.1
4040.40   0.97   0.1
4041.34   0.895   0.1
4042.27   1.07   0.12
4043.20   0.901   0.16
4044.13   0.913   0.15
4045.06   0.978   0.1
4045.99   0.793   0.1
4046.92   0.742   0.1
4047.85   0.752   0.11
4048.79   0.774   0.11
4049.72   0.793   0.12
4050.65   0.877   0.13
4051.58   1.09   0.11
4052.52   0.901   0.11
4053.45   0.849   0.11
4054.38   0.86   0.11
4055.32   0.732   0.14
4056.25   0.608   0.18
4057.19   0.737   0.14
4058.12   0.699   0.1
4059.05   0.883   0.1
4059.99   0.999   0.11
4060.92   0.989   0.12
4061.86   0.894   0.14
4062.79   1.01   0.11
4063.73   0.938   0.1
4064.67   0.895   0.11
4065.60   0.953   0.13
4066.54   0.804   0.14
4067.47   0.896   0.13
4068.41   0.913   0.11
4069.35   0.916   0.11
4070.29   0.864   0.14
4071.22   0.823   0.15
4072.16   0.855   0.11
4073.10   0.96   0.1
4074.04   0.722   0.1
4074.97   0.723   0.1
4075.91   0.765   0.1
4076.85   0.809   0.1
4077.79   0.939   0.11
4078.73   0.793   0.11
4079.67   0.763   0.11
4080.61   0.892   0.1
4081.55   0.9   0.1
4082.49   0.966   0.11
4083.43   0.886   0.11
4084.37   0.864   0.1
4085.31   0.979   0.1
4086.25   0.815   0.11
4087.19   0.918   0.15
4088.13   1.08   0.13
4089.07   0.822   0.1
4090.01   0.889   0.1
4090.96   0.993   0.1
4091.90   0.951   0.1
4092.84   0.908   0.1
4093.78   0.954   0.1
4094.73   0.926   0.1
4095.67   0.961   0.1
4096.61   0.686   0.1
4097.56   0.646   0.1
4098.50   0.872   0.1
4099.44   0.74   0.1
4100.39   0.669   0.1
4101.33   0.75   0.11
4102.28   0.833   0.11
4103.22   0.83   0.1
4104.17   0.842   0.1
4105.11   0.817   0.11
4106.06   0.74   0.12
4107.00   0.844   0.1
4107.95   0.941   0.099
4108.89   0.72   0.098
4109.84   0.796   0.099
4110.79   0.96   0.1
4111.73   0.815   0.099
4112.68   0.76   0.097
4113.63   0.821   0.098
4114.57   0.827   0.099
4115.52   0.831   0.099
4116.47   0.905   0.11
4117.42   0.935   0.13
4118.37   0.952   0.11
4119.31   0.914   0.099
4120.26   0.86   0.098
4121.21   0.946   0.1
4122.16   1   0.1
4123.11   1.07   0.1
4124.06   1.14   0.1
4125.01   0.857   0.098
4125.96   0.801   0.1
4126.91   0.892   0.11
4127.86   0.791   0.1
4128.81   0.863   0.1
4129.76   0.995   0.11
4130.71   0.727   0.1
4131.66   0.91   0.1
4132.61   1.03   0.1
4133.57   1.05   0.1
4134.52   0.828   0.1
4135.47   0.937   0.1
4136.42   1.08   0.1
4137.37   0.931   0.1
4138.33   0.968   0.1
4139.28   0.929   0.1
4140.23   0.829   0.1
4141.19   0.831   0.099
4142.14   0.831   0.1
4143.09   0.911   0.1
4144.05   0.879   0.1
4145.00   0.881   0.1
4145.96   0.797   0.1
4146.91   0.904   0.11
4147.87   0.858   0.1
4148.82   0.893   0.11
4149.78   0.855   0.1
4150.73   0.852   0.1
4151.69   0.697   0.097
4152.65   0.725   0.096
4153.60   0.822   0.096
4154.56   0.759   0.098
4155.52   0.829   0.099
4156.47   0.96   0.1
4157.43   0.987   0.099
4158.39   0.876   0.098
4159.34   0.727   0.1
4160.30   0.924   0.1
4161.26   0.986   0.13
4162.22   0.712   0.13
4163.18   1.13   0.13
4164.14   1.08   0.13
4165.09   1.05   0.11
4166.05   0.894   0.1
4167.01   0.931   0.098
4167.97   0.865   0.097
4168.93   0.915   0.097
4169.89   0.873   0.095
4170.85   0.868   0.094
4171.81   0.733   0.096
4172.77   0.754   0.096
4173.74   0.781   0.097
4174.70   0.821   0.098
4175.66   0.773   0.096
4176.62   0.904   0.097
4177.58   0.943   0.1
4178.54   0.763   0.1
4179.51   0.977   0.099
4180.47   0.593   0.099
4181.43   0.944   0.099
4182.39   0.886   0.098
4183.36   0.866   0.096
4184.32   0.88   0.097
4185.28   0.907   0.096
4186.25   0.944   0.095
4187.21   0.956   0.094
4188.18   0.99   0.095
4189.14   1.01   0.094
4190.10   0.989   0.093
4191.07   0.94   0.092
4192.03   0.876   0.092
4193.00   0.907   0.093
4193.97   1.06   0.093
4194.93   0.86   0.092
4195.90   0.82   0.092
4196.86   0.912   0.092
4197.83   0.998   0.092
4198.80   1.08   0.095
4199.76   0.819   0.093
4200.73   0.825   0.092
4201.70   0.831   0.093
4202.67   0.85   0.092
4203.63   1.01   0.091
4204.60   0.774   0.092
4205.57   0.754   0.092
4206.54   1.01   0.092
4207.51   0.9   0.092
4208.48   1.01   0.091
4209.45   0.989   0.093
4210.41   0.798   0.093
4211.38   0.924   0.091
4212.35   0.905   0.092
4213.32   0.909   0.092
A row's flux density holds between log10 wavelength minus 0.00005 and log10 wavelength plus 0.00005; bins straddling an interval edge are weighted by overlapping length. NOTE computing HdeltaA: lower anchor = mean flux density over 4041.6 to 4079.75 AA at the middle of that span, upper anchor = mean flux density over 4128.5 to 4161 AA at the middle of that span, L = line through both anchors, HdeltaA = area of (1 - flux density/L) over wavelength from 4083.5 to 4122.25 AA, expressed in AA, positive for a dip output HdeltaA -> 0.4 AA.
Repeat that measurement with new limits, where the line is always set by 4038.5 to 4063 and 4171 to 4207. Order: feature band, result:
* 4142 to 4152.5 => 0.4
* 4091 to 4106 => 0.9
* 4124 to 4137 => -0.5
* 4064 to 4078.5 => 0.4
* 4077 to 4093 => -0.4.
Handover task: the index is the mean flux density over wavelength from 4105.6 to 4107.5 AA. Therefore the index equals 0.795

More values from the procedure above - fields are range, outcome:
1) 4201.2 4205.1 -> 0.865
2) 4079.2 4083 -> 0.88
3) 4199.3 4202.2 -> 0.823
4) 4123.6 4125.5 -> 0.996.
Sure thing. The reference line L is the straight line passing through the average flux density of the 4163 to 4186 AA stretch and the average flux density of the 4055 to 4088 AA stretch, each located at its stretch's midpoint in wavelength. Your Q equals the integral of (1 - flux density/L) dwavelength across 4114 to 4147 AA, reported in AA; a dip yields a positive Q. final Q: -1.4 AA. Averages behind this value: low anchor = 0.863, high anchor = 0.878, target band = 0.909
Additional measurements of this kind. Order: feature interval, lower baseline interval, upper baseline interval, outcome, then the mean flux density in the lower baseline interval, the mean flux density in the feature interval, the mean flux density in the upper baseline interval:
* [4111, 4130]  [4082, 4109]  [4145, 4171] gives -0.7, 0.859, 0.899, 0.881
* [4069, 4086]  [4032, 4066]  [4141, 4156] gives 0.3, 0.89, 0.856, 0.833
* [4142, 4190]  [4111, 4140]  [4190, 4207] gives 1.7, 0.912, 0.875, 0.904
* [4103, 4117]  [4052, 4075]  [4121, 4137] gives 1.3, 0.86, 0.83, 0.936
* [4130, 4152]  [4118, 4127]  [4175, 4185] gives 0.6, 0.946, 0.89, 0.854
